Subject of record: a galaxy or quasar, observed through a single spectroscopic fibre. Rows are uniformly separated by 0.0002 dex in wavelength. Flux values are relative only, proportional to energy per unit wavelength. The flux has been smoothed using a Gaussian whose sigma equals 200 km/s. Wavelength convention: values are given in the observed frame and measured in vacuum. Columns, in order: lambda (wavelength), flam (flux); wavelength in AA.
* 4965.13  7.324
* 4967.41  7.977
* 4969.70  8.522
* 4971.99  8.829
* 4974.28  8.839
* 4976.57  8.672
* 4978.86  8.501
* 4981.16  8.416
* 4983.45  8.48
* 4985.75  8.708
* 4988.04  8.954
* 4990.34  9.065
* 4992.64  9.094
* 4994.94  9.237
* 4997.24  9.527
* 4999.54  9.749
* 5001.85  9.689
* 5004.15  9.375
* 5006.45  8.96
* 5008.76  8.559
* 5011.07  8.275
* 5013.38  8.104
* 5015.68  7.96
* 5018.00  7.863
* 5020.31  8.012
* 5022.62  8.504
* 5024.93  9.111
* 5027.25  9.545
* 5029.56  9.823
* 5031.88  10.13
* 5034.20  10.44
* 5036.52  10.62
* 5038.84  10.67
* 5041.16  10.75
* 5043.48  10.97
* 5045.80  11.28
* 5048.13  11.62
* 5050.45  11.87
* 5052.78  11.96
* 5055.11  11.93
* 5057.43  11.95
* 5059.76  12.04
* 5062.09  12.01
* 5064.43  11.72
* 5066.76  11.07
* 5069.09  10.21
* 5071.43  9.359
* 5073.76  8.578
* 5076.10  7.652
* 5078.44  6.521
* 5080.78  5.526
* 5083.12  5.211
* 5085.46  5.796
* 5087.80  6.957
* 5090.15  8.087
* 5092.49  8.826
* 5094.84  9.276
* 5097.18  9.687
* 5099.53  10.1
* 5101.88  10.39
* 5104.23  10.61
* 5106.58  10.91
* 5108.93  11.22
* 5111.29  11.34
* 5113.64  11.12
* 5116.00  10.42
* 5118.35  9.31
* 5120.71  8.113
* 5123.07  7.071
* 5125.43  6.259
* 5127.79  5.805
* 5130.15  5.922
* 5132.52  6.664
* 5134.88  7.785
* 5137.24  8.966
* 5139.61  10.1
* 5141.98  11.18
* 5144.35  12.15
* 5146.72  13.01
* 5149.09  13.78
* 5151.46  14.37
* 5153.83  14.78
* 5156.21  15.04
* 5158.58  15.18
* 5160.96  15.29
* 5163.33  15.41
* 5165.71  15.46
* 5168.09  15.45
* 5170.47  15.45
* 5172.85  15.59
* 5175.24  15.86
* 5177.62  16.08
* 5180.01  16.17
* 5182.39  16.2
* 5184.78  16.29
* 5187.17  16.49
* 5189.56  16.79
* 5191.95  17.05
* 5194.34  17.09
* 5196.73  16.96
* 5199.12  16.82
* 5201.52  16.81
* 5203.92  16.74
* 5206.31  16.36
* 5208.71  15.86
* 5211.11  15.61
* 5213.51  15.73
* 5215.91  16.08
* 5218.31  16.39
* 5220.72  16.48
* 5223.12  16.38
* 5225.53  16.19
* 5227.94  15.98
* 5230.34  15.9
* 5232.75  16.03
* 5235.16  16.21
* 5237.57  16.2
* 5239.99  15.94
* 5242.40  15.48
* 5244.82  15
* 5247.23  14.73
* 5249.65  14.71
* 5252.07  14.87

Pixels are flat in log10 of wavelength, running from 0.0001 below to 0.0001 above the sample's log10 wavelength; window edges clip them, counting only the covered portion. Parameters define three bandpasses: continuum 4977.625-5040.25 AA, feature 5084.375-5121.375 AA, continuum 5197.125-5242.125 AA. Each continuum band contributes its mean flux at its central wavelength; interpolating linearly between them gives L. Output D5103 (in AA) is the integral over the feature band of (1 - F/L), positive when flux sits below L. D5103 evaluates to 8.3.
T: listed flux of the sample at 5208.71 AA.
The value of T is 15.86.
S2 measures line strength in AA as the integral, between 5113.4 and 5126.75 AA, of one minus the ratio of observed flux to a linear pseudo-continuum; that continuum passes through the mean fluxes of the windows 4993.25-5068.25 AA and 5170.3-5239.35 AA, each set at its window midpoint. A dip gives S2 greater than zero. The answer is 4.8 AA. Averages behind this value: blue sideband 10.1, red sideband 16.3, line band 8.51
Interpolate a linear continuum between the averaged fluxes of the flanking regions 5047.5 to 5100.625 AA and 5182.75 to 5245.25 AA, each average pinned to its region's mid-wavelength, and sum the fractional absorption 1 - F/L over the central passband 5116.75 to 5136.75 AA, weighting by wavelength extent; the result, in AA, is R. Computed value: 7.9 AA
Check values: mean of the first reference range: 9.45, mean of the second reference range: 16.3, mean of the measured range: 7.25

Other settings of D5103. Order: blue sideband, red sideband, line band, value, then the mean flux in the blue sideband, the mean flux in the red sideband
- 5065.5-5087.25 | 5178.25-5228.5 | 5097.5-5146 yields 6.3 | 7.76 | 16.4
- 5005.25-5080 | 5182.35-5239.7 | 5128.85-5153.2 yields 5.8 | 9.92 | 16.4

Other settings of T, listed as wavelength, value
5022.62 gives 8.504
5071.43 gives 9.359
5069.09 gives 10.21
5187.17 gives 16.49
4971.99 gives 8.829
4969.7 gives 8.522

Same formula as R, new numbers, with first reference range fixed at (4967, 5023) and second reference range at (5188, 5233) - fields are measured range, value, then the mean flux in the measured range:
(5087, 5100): 3.6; 8.81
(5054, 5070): -0.7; 11.6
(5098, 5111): 2.0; 10.7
